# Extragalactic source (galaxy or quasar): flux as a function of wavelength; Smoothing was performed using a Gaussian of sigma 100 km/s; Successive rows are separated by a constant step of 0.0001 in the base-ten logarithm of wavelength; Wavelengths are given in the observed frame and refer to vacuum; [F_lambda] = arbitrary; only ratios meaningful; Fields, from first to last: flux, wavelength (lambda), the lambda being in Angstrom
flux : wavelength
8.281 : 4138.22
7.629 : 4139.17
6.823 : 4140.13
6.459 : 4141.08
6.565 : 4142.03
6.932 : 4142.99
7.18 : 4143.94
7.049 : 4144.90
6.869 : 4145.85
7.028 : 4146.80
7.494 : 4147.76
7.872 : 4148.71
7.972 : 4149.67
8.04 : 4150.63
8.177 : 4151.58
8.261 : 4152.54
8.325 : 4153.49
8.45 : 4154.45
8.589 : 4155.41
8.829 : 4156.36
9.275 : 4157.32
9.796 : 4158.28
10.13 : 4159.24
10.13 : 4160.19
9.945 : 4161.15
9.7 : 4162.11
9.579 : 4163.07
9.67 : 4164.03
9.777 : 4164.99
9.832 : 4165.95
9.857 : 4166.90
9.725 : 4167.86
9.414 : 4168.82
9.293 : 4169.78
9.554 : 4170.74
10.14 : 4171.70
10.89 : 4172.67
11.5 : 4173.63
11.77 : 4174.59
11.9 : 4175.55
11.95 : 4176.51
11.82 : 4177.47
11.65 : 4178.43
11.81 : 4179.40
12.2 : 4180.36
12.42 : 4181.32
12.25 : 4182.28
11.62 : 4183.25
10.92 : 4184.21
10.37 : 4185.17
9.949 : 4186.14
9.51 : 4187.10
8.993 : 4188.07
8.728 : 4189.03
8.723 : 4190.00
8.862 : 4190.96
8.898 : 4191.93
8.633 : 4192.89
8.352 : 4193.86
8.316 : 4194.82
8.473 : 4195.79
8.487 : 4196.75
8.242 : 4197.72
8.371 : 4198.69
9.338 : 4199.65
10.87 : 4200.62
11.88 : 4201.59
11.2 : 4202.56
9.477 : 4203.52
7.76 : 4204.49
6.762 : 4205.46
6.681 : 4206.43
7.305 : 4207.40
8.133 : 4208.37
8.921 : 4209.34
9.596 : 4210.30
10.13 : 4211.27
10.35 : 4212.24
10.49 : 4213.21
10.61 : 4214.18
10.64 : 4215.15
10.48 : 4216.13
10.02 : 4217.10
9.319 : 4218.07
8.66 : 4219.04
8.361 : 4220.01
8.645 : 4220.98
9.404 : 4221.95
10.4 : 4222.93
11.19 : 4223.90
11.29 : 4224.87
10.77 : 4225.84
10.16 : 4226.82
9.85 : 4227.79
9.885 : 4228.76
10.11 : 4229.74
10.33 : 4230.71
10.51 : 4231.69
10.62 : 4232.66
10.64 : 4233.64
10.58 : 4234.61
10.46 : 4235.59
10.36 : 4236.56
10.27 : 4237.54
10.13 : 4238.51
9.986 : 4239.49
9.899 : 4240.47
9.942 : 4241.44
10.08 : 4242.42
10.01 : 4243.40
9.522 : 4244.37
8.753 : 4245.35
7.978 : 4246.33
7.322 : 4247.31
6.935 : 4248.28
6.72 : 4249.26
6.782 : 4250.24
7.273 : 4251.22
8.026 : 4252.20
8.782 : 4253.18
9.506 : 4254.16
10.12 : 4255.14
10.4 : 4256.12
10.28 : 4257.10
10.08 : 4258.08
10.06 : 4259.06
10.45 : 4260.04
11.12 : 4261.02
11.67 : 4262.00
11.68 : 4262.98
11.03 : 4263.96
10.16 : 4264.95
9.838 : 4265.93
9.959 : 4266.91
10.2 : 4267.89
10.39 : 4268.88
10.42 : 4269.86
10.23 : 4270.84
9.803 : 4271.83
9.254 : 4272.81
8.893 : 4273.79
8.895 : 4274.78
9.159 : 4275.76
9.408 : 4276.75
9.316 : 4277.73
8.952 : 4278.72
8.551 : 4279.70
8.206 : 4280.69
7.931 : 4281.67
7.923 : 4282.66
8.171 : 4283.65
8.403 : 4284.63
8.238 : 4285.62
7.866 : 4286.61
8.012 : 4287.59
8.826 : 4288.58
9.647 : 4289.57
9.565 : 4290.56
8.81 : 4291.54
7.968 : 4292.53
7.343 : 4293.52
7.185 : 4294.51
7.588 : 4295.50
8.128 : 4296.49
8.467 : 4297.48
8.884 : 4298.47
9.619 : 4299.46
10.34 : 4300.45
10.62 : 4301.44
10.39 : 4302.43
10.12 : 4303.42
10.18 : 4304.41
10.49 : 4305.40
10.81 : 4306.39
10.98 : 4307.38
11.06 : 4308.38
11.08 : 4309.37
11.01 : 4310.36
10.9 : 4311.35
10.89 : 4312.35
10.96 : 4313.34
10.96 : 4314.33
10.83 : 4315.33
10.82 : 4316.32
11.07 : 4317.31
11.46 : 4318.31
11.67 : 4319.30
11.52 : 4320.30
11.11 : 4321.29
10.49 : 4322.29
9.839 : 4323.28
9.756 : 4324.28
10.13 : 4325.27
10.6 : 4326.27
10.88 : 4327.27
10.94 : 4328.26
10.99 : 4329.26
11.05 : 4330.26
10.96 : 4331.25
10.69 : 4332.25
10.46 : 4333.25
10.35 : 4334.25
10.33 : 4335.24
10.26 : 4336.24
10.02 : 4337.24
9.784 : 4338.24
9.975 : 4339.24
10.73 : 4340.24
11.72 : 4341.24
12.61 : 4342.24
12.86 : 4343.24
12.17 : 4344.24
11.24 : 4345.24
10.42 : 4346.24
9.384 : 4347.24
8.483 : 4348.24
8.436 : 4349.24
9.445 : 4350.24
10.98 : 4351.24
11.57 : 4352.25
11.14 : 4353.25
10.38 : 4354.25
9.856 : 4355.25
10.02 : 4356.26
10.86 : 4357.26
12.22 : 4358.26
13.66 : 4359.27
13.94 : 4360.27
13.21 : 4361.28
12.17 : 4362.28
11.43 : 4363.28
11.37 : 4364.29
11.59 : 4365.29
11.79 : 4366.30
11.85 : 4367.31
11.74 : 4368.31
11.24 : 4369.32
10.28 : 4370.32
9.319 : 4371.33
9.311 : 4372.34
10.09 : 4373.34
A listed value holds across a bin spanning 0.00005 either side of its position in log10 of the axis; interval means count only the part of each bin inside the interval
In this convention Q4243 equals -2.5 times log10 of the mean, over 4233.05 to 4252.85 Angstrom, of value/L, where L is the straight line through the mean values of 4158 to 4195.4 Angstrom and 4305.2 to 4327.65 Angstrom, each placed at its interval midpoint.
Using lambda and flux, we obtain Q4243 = 0.16 mag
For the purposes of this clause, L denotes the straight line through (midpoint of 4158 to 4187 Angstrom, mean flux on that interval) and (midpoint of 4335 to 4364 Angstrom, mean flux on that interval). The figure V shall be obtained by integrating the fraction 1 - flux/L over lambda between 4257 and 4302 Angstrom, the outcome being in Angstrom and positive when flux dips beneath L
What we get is 6.6 Angstrom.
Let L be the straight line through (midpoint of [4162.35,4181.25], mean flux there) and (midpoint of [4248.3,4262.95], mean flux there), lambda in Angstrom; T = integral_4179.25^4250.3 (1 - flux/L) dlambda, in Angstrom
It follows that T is 2.8 Angstrom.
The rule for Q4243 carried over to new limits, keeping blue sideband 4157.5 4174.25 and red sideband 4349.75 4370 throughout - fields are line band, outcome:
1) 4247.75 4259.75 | 0.21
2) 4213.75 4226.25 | 0.04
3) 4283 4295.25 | 0.30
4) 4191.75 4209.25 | 0.17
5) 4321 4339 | 0.08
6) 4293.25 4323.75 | 0.09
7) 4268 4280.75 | 0.15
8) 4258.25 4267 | 0.00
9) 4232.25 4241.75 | 0.02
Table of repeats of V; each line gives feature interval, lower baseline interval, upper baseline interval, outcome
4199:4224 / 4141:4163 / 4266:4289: -2.4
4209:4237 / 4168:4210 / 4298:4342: -0.2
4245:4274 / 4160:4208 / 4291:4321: 1.5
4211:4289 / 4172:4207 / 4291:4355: 4.4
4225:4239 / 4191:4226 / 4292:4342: -1.2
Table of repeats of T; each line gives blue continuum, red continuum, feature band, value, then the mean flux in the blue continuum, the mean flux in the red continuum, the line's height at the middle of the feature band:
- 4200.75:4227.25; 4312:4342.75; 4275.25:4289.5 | 2.4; 9.59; 10.8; 10.3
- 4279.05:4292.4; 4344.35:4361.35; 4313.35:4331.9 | -2.0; 8.47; 10.9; 9.79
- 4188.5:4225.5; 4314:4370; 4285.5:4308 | 2.7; 9.27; 11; 10.4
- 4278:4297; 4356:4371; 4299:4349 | -3.8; 8.29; 11.8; 9.99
